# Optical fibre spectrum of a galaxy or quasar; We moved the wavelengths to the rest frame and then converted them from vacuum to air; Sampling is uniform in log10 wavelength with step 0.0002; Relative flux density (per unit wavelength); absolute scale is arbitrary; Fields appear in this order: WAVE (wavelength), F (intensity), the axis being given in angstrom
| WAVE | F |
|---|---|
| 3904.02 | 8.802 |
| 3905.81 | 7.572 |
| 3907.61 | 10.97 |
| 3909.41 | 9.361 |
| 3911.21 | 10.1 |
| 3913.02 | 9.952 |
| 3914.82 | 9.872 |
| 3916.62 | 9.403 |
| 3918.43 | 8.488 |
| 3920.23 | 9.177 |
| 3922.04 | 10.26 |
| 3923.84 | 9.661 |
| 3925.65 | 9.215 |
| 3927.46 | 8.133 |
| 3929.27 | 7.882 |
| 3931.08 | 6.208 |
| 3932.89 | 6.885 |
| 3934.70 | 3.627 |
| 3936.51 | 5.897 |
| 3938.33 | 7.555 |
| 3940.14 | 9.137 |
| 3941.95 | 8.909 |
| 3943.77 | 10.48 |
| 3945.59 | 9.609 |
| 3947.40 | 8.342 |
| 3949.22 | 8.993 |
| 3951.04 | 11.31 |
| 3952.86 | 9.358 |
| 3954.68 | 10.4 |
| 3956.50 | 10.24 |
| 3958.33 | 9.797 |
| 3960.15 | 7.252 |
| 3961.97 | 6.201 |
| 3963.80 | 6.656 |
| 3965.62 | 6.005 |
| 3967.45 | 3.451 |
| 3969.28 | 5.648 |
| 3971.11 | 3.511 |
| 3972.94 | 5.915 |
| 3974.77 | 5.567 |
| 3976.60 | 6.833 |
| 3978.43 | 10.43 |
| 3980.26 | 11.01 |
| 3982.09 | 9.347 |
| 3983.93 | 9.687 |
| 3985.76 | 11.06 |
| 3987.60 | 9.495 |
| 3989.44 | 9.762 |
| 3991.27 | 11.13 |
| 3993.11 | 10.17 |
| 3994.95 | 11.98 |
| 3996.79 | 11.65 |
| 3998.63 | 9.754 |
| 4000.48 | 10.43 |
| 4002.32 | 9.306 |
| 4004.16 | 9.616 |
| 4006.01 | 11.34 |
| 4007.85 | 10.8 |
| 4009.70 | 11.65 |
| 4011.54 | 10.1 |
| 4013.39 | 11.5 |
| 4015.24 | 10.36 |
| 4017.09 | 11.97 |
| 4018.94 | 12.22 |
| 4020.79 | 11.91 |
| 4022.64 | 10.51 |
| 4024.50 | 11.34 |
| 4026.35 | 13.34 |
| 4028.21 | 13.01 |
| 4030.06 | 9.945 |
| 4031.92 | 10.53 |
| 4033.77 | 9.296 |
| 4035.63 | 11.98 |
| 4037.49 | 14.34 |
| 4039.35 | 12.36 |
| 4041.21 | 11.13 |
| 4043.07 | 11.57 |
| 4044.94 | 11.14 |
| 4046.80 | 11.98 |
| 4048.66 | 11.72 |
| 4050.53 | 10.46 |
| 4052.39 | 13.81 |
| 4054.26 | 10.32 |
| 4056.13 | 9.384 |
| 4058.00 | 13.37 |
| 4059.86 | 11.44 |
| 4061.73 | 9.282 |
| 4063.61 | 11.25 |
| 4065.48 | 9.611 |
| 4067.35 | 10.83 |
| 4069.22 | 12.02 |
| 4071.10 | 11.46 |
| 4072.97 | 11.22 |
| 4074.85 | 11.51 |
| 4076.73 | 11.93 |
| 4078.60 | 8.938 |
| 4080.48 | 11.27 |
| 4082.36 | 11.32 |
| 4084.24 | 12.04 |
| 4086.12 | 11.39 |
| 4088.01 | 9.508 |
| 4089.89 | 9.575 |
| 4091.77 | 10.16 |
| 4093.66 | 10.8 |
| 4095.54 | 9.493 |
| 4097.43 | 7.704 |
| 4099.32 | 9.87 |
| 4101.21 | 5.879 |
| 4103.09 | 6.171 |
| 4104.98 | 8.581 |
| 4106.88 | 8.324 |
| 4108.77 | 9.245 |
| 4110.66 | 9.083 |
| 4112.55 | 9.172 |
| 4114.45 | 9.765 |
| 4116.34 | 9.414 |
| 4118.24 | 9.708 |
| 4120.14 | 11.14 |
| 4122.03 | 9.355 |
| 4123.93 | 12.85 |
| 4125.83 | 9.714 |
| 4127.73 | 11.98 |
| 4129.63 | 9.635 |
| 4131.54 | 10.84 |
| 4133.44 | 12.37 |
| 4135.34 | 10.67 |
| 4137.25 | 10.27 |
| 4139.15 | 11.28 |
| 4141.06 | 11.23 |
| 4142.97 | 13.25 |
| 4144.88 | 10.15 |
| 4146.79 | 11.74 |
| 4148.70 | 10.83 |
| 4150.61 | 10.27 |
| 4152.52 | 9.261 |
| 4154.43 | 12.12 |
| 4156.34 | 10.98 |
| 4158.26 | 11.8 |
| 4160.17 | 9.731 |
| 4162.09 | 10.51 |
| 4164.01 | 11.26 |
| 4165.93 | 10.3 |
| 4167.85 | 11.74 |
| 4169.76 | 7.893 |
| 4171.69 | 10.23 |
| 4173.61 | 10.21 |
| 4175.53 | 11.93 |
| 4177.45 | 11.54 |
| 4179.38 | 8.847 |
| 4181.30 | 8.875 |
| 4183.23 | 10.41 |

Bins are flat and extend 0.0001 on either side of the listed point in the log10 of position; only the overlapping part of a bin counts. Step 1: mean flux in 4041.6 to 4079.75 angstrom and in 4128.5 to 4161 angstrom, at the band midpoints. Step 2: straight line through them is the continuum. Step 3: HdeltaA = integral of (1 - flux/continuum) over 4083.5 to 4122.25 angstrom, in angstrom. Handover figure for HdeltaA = 6.1 angstrom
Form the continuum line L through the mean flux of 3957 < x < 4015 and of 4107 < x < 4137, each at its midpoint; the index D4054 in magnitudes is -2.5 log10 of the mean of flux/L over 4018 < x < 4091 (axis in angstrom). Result -0.17 mag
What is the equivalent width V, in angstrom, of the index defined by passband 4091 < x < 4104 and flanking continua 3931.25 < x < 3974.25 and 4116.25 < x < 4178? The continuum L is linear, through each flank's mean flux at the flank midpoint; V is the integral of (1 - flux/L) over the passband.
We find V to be 1.83 angstrom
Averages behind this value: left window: 7.57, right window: 10.8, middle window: 8.57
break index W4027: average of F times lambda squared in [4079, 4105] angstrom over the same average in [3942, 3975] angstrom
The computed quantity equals 1.3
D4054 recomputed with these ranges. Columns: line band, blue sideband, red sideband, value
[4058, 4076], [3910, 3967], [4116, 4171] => -0.12 mag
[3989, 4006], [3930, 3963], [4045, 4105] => -0.14 mag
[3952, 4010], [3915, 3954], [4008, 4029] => 0.16 mag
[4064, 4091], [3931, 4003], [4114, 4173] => -0.11 mag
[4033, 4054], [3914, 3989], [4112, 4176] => -0.24 mag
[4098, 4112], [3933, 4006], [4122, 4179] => 0.25 mag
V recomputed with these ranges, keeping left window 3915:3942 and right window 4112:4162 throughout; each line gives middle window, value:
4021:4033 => -2.7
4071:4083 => -1.3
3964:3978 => 5.0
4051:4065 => -2.1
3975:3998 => -3.3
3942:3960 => -2.9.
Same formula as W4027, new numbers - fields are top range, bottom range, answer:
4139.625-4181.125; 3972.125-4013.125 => 1.17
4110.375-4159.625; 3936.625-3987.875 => 1.42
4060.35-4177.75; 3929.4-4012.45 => 1.28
